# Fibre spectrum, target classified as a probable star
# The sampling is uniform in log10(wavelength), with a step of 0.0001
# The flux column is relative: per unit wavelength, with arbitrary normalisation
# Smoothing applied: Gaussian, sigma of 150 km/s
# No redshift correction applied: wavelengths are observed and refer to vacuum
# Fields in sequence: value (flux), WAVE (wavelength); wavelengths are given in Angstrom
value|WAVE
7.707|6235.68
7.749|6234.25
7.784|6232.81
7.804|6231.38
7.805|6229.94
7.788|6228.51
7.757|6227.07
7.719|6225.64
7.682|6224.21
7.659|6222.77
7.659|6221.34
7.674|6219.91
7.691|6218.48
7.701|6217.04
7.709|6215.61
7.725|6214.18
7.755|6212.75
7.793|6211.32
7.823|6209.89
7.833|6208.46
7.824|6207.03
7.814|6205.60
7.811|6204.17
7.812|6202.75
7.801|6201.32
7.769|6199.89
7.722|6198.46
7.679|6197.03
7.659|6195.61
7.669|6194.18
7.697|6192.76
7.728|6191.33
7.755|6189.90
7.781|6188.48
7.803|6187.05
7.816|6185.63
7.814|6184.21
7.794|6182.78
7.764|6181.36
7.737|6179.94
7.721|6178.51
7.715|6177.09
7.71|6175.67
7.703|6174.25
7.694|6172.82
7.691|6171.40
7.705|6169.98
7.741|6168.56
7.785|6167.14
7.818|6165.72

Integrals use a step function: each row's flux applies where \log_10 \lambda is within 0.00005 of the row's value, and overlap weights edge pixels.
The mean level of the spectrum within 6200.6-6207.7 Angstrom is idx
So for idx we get 7.81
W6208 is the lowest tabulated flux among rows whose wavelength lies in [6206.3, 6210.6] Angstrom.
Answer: 7.823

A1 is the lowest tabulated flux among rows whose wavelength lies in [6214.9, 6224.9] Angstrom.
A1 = 7.659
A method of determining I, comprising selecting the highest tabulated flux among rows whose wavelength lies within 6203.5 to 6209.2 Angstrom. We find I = 7.833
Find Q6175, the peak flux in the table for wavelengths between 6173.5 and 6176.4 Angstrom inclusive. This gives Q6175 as 7.71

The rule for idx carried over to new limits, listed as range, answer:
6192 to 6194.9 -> 7.68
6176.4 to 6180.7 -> 7.72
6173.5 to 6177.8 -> 7.7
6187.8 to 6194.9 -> 7.72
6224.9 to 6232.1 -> 7.78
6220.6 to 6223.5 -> 7.65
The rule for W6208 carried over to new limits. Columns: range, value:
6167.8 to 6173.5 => 7.691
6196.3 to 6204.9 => 7.679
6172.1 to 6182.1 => 7.694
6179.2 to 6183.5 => 7.737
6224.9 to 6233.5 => 7.719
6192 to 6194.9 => 7.669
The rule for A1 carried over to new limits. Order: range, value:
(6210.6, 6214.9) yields 7.725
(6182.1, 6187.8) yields 7.794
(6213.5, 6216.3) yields 7.709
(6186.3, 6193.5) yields 7.697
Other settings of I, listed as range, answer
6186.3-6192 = 7.803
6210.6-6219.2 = 7.793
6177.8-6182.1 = 7.764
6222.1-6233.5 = 7.805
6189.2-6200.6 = 7.769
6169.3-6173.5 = 7.705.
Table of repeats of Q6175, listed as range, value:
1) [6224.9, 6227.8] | 7.757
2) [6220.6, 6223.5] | 7.659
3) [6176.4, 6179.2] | 7.721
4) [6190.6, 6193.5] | 7.728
